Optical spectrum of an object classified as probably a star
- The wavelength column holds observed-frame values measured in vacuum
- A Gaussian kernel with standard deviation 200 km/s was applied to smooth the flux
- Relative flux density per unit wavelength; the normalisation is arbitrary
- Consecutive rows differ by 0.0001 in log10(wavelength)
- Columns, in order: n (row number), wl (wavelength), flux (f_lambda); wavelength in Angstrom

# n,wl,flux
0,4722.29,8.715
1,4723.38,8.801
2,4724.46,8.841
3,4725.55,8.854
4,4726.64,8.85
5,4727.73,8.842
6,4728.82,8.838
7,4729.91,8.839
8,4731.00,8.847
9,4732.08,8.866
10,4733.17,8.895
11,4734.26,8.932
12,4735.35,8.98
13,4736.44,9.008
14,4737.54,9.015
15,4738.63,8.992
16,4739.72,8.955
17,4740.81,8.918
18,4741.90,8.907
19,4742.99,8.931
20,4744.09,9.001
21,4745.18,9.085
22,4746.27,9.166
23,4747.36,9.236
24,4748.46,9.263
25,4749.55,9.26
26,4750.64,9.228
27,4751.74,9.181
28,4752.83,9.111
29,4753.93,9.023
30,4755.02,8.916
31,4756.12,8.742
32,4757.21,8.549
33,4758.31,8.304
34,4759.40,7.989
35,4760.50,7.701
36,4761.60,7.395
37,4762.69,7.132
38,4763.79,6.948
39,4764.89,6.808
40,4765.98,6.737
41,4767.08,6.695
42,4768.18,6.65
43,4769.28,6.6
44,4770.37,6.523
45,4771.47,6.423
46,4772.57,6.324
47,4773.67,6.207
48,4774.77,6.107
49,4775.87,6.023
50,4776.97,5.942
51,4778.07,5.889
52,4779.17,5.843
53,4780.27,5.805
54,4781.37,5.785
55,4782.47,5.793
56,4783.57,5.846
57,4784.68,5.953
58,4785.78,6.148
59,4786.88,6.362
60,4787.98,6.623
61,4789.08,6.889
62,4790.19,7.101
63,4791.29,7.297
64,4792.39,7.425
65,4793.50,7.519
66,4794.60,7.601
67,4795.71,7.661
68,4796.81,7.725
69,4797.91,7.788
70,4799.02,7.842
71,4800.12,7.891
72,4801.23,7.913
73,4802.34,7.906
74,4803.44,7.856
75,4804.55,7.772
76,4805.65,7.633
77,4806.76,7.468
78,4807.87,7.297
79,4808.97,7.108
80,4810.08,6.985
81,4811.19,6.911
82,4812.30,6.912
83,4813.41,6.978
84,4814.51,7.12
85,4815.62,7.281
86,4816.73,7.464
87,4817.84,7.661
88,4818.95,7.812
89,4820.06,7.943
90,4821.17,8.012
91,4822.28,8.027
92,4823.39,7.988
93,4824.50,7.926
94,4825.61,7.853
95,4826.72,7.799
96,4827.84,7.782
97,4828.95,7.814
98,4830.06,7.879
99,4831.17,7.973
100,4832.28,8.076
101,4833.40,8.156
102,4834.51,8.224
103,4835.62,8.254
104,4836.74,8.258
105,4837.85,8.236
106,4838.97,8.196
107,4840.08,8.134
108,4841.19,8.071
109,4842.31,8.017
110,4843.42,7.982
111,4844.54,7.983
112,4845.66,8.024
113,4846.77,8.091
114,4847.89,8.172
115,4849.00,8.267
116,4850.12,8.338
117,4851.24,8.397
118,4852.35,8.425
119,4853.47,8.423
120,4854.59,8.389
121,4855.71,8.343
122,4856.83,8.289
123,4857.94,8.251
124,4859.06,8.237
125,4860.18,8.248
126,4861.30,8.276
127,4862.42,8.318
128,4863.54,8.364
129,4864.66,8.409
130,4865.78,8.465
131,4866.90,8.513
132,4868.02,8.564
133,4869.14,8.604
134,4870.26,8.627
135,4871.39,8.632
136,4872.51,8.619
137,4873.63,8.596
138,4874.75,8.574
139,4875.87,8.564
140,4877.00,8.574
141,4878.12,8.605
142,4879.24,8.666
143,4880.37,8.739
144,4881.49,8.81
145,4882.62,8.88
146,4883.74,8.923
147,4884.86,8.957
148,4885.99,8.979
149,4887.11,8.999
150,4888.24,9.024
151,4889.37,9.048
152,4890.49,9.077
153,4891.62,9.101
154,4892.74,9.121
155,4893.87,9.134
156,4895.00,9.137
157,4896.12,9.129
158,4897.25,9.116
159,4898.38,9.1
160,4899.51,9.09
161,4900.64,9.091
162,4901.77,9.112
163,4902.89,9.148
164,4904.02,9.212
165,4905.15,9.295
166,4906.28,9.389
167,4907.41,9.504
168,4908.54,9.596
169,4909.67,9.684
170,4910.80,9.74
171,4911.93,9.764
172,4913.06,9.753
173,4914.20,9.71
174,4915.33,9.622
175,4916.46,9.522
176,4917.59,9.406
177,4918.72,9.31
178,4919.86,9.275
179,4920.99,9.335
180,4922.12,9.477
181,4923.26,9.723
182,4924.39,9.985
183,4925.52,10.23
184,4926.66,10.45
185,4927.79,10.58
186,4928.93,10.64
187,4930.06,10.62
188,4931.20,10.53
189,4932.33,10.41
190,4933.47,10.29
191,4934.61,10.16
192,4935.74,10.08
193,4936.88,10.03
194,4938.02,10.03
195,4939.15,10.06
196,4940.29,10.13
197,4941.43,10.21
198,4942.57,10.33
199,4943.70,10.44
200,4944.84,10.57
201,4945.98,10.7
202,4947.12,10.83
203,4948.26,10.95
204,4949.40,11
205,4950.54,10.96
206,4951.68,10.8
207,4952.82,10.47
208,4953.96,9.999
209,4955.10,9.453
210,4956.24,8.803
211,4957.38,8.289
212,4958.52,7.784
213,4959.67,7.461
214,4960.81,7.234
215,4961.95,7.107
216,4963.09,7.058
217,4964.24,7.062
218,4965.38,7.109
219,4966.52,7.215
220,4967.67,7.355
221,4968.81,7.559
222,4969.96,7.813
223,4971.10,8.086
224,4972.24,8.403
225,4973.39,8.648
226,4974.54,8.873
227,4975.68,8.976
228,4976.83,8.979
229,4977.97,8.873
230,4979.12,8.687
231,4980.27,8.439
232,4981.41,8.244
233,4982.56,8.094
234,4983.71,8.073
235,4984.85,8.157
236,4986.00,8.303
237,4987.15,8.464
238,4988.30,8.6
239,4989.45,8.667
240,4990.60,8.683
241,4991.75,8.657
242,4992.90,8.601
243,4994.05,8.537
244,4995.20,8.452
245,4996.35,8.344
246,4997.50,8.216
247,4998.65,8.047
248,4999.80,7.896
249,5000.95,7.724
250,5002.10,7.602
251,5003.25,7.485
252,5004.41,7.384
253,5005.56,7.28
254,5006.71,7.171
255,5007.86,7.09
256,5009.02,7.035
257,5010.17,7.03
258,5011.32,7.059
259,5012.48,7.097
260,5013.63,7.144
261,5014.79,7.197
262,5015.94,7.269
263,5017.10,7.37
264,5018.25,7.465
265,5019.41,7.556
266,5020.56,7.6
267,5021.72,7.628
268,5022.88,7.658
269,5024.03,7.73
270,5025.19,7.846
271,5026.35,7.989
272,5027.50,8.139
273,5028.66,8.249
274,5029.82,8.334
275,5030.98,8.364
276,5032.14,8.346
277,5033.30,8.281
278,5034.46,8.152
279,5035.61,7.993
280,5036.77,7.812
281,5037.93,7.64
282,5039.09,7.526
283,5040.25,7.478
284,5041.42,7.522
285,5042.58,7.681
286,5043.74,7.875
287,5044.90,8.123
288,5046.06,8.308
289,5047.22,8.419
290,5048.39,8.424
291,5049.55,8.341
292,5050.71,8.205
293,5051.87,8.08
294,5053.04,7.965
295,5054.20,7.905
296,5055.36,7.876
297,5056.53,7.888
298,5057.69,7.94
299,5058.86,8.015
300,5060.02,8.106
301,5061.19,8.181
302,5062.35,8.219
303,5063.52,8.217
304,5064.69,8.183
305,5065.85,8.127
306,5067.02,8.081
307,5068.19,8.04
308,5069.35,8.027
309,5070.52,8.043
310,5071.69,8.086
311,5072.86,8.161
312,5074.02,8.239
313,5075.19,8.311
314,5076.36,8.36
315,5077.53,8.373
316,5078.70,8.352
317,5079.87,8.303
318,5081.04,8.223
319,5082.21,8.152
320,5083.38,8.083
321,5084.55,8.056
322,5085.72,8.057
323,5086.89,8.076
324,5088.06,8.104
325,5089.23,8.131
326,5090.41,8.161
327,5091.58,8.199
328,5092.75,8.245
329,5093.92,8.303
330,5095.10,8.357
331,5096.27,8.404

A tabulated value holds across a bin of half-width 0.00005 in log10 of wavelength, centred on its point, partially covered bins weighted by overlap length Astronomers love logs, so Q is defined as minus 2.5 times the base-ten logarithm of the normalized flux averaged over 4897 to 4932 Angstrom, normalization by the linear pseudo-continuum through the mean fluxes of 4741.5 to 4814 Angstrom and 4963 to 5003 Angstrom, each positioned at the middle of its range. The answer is -0.21 mag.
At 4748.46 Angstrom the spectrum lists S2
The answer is 9.263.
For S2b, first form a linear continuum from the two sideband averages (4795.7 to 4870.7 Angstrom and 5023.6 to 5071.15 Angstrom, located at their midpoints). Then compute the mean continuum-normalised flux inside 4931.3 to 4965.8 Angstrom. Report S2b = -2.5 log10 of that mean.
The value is -0.19 mag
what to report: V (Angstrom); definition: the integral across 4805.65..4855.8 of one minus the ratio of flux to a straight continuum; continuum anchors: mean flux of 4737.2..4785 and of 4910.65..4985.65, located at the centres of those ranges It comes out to 2.3 Angstrom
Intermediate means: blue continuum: 7.61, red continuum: 9.29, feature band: 7.87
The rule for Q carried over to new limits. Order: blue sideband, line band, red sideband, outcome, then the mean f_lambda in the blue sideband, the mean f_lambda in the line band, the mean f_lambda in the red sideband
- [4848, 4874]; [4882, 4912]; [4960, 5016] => -0.11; 8.41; 9.19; 7.9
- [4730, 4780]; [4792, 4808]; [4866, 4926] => 0.09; 7.98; 7.7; 9.14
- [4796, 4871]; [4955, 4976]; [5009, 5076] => 0.01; 7.97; 7.86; 7.9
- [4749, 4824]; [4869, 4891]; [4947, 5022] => -0.14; 7.29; 8.78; 8.19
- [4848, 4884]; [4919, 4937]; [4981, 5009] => -0.22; 8.49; 10.1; 8.05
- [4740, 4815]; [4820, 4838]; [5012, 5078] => -0.07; 7.44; 8.01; 7.95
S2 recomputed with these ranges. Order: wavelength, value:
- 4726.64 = 8.85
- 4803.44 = 7.856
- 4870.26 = 8.627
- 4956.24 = 8.803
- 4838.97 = 8.196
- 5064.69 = 8.183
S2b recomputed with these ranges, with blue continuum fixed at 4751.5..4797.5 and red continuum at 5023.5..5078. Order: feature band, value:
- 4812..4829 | -0.07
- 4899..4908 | -0.22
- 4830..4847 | -0.12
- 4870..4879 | -0.16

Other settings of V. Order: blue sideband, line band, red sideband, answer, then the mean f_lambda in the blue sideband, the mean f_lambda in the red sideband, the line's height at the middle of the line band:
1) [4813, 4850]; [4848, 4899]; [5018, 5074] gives -4.58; 7.93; 8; 7.95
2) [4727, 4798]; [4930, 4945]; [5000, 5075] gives -4.76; 7.71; 7.83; 7.79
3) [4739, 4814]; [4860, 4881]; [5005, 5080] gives -2.53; 7.46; 7.88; 7.61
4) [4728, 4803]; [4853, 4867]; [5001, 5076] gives -1.07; 7.7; 7.84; 7.75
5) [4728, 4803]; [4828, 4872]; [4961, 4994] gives -2.02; 7.7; 8.17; 7.89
